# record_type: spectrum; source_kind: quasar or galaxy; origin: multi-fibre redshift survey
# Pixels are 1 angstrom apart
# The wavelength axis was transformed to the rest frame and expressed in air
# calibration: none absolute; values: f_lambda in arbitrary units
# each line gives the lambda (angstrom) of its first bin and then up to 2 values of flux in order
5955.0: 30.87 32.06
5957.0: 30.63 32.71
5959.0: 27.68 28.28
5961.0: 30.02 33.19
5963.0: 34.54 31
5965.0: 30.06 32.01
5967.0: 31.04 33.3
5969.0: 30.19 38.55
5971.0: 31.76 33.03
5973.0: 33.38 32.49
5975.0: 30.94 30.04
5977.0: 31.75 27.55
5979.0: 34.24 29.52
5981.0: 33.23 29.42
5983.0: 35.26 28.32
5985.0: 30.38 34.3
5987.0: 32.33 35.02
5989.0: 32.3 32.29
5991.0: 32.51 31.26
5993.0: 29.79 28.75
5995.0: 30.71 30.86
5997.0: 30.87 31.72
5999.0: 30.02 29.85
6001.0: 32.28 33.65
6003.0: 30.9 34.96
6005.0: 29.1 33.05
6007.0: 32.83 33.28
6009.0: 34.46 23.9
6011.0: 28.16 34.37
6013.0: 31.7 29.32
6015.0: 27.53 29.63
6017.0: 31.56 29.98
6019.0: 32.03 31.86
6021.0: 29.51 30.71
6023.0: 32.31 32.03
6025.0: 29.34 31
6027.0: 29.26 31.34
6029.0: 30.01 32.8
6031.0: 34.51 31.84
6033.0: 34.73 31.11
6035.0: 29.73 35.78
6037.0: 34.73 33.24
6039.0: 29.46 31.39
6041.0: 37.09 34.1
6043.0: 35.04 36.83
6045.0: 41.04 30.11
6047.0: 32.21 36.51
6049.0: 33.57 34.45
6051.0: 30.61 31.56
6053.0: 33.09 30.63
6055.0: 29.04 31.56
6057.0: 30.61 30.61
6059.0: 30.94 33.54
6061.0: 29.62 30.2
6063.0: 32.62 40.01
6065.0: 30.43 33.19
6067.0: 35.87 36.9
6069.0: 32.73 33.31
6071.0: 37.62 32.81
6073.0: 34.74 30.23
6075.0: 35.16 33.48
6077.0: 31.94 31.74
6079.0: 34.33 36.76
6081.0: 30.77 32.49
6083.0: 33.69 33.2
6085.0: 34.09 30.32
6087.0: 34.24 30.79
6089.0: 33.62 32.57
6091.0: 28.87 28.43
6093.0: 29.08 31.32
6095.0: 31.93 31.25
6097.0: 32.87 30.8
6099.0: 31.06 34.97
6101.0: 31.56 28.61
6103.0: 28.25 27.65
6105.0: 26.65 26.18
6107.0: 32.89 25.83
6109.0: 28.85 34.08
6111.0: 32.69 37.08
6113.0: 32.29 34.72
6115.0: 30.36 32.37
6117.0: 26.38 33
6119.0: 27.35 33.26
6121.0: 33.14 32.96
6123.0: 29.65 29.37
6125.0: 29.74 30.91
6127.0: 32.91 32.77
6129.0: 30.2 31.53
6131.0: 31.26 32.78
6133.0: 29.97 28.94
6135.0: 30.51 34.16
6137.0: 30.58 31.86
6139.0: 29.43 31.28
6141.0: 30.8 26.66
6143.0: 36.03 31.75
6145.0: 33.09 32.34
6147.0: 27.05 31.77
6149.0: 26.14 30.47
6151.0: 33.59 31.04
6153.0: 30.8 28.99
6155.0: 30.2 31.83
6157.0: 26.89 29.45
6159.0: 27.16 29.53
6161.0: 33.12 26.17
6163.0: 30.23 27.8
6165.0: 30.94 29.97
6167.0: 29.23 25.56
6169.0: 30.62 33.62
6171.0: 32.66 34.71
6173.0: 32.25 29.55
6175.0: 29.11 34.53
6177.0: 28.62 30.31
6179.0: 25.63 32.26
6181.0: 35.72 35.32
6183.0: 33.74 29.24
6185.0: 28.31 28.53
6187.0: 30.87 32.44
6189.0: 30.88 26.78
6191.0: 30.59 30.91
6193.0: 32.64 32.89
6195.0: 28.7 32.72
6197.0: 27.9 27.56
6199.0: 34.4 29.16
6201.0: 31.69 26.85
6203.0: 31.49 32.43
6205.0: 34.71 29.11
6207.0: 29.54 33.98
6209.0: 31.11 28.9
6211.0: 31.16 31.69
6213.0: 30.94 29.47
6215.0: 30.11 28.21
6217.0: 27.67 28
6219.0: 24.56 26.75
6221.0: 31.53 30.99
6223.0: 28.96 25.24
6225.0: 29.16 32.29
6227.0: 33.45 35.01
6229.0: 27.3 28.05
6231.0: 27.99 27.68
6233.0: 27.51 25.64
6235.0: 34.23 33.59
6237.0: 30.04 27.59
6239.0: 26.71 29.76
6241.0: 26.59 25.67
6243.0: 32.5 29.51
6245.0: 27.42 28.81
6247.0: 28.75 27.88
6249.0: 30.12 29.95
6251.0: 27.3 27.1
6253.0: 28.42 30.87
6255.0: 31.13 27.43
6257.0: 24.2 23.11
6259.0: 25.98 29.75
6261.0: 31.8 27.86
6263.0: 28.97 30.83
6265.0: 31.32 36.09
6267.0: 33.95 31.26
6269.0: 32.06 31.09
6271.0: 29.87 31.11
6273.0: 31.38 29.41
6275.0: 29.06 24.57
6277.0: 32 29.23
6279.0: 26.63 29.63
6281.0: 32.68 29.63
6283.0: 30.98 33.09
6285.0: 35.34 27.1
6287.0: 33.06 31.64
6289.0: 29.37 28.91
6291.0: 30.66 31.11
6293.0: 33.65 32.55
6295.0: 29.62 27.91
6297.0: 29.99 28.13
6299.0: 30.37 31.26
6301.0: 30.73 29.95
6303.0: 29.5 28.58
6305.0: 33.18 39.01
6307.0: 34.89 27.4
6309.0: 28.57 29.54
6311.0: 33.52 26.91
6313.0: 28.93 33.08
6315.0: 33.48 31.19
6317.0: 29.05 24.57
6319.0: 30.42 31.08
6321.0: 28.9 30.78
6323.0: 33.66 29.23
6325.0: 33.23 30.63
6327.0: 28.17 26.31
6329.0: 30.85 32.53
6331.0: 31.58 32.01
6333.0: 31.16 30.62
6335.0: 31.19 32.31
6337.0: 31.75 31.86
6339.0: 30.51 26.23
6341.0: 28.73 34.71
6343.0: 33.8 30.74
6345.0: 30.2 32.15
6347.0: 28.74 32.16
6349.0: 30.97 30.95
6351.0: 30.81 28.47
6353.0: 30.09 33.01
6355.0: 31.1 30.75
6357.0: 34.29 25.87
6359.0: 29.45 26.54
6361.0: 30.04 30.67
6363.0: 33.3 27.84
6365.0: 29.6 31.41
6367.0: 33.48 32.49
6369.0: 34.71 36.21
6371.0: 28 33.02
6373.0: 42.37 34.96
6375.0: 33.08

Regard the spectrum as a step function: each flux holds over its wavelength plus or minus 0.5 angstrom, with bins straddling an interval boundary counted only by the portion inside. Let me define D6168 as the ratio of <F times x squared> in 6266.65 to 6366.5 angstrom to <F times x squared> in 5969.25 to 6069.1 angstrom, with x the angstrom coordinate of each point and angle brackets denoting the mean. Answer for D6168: 1.05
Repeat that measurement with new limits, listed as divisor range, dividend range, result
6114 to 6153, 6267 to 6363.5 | 1.05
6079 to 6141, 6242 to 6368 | 1.03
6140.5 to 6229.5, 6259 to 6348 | 1.05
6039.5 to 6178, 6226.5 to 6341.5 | 1.01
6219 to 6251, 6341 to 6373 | 1.12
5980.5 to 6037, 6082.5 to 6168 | 1.02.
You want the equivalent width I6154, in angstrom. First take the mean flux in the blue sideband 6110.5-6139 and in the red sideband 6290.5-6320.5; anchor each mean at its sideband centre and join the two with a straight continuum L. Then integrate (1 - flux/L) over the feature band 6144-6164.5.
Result 0.9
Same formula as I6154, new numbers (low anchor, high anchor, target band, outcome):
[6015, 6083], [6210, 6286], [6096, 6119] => 0.7 angstrom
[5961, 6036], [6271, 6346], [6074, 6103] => -0.7 angstrom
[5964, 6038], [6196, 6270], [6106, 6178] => -1.0 angstrom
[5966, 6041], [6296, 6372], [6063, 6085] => -1.7 angstrom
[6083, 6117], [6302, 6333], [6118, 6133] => -0.1 angstrom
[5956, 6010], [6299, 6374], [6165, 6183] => 0.1 angstrom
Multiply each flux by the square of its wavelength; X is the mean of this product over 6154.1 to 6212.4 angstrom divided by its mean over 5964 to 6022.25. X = 1.0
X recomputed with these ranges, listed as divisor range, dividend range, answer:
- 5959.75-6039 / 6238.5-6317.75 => 1.04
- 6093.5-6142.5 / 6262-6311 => 1.05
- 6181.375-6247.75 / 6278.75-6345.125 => 1.06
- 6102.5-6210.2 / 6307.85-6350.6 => 1.05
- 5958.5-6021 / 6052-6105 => 1.05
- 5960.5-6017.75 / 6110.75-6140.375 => 1.04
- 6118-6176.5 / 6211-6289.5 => 0.99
